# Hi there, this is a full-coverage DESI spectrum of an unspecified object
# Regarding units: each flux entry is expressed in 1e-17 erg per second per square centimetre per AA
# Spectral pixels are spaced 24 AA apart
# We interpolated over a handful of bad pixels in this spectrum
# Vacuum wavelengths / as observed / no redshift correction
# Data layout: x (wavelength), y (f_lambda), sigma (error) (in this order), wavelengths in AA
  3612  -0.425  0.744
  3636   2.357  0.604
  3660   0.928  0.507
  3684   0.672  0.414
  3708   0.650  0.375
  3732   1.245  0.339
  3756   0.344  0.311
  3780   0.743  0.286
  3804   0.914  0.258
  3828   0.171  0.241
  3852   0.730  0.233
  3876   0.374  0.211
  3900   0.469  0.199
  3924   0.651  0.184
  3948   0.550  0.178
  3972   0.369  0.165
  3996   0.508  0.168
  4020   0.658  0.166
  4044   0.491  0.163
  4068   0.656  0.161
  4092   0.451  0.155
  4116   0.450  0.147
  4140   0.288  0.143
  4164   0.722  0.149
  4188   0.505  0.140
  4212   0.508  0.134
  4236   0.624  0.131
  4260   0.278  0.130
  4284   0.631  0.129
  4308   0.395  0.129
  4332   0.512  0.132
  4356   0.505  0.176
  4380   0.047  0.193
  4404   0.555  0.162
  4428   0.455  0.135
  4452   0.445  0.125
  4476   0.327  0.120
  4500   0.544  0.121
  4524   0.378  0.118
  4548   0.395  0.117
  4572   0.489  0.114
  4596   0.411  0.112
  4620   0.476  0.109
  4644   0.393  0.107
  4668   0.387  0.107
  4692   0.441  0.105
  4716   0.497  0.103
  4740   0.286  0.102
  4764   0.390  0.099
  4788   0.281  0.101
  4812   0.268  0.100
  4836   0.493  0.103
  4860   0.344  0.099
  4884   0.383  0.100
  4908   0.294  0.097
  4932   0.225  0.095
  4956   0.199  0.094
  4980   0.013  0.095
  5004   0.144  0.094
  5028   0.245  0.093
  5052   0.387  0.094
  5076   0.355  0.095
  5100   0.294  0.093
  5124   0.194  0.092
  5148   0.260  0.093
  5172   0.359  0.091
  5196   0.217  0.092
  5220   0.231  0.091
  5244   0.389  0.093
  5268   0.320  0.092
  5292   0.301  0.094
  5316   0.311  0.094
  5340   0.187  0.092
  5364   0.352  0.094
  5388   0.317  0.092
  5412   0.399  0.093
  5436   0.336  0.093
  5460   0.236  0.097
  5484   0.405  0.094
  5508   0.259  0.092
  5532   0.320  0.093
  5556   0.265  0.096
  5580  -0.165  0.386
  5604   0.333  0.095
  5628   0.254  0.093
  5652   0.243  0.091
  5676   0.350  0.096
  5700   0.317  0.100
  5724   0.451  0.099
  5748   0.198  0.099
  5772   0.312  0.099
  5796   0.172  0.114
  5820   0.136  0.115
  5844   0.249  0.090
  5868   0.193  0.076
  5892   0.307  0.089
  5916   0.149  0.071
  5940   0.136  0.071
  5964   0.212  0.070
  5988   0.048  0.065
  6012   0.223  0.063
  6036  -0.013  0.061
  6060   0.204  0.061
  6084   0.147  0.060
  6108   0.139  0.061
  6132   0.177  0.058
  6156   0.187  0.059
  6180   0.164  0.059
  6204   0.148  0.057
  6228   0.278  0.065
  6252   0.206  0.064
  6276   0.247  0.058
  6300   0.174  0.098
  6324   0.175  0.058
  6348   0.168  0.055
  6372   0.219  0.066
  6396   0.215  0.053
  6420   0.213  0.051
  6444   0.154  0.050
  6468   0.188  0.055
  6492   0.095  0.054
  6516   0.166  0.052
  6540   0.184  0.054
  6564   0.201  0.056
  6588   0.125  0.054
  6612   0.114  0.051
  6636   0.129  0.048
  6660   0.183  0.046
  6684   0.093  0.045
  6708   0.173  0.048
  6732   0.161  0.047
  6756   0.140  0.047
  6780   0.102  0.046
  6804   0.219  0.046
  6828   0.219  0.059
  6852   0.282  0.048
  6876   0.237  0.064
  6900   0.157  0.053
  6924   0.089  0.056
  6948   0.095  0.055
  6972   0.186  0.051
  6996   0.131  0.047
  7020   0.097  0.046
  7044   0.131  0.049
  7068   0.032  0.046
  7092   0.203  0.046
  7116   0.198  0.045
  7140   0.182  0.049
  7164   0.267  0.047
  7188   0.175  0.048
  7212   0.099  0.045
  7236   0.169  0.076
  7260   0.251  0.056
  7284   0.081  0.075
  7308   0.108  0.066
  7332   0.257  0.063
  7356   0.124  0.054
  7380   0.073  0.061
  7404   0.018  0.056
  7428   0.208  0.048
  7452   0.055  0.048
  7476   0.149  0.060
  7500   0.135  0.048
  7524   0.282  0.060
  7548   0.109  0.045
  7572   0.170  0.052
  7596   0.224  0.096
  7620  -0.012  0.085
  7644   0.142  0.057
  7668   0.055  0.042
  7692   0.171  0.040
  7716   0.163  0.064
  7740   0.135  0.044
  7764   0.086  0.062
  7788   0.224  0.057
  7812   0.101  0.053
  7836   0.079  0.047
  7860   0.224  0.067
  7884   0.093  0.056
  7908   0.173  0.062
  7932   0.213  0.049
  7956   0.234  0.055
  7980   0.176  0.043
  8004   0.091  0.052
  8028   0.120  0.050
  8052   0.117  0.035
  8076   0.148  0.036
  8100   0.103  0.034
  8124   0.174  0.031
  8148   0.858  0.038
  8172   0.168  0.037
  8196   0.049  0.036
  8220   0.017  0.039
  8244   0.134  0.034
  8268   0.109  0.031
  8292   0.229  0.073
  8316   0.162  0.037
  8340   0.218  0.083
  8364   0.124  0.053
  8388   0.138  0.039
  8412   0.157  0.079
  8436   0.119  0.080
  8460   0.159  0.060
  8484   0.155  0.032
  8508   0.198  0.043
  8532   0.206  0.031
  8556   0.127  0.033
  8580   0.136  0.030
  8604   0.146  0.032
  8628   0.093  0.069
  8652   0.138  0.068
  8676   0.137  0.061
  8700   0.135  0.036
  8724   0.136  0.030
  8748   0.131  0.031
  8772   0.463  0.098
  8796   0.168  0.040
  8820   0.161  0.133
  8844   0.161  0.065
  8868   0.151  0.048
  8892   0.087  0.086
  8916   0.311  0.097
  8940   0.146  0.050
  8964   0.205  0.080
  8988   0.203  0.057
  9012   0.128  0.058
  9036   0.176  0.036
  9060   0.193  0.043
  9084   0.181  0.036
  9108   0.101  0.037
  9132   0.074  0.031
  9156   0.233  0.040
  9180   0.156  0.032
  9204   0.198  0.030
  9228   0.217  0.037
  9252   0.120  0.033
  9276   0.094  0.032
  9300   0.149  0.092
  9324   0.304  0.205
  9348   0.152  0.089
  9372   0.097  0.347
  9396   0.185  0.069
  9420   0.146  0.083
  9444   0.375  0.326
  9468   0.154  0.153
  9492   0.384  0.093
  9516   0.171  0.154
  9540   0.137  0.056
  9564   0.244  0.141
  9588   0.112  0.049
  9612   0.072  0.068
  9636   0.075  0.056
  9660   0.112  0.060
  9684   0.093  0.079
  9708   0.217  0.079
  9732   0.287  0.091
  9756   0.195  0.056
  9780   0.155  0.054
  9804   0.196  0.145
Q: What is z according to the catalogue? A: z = 1.19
